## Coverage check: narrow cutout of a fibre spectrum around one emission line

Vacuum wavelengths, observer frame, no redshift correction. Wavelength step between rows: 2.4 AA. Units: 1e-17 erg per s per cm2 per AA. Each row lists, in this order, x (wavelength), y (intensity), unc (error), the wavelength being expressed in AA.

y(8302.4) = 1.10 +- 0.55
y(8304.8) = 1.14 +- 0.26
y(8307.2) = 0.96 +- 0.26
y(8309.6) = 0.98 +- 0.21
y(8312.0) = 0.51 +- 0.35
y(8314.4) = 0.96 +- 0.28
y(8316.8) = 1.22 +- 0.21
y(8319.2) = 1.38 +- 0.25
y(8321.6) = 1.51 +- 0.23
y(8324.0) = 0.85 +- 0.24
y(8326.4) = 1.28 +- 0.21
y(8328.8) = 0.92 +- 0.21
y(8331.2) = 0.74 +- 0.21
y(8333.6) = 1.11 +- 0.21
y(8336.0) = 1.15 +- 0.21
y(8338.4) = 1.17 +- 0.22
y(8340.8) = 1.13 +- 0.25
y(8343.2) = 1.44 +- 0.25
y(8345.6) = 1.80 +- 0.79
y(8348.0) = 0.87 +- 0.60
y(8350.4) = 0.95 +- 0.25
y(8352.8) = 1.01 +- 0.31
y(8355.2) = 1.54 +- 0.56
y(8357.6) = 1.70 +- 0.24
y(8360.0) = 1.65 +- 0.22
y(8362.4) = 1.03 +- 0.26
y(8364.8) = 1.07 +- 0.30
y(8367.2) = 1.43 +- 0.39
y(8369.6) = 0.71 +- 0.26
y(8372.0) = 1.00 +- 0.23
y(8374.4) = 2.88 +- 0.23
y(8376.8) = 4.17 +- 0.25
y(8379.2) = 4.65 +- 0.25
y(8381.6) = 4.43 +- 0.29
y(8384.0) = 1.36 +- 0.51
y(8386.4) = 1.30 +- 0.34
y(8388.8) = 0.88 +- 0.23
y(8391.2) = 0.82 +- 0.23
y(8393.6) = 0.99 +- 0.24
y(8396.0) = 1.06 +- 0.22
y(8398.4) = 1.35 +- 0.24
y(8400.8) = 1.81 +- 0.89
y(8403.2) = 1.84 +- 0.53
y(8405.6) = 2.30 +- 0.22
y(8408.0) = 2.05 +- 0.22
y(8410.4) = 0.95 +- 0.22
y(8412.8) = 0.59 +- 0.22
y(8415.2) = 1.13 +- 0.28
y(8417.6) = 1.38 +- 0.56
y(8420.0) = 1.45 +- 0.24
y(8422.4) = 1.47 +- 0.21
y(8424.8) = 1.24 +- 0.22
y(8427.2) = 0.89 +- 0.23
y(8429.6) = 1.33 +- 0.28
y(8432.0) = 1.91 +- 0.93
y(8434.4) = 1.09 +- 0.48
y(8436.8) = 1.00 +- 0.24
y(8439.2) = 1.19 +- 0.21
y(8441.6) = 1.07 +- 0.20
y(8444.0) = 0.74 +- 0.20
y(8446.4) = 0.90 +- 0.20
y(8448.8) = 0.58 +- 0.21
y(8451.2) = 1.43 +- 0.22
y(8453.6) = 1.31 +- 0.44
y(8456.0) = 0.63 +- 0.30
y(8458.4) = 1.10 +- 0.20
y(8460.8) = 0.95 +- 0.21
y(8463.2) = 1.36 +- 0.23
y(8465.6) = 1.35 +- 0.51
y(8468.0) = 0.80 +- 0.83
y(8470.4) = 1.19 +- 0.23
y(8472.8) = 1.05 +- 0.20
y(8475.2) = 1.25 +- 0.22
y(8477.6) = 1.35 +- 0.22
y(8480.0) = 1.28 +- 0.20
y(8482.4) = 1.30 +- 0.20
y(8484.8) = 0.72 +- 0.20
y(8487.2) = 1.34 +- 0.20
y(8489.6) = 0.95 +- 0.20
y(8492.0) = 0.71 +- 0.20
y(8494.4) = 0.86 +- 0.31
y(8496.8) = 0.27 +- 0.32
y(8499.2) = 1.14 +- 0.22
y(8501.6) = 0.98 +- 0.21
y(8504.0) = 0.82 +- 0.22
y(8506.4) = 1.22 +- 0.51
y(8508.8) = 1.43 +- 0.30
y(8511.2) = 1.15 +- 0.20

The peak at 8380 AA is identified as H-alpha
